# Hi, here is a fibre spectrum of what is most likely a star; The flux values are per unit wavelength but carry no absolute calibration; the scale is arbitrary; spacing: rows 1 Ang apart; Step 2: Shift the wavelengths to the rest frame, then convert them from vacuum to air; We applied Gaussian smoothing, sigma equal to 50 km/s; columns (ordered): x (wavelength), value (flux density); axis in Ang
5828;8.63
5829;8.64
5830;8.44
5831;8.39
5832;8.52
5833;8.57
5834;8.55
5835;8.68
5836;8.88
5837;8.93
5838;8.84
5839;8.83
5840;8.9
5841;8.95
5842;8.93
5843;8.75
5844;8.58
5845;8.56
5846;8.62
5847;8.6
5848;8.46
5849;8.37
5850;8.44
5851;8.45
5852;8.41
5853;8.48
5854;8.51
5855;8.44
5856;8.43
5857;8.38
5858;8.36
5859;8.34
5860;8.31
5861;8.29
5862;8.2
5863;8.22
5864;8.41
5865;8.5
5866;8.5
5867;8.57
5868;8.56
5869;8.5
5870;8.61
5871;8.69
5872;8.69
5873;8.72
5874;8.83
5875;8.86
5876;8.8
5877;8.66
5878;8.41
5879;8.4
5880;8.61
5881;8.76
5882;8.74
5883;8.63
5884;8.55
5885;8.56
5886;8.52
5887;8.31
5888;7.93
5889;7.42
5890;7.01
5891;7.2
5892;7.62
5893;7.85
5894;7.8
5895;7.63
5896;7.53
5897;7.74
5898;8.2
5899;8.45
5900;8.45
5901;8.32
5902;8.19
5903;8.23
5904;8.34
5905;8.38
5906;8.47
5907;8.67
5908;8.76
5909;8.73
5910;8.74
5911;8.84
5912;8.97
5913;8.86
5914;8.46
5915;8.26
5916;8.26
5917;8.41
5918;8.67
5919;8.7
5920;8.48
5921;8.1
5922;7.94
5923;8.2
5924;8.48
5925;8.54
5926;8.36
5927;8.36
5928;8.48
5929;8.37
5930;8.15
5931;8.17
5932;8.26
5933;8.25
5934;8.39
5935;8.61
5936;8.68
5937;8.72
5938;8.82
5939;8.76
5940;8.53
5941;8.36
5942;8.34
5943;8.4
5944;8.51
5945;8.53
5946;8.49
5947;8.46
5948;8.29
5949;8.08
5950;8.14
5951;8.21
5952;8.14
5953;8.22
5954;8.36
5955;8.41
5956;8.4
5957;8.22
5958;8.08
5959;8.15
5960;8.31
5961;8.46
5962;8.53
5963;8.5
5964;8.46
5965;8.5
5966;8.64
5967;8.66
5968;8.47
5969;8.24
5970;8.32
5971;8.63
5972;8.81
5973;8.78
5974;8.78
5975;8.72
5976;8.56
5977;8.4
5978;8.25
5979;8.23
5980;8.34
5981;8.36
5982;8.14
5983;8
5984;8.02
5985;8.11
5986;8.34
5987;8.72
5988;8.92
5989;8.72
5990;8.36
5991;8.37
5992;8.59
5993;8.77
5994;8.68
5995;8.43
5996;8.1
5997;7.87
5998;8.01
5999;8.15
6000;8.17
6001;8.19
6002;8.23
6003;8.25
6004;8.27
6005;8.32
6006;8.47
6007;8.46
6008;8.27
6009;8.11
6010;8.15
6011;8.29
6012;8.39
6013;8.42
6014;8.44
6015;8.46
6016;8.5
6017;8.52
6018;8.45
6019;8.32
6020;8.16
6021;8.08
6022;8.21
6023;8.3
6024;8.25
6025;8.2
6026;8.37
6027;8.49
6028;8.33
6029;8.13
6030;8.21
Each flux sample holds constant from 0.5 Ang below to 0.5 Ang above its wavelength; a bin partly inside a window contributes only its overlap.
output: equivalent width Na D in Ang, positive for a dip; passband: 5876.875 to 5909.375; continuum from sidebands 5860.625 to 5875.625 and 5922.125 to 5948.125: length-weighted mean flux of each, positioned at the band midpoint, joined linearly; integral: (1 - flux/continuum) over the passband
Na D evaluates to 1.1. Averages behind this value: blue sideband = 8.55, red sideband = 8.44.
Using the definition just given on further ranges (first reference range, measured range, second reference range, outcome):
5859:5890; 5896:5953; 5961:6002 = 0.20 Ang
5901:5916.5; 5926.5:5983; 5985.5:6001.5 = 0.32 Ang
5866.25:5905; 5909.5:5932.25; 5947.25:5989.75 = -0.29 Ang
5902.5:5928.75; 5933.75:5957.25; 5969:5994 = 0.16 Ang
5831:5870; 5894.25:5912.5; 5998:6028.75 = 0.23 Ang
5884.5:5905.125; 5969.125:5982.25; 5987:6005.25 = -0.31 Ang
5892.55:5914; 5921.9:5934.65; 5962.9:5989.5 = 0.10 Ang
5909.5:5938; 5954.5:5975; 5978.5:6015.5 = -0.21 Ang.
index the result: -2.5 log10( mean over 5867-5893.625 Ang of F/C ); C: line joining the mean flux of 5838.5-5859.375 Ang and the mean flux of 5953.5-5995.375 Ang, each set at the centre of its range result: 0.02 mag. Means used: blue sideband 8.56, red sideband 8.45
